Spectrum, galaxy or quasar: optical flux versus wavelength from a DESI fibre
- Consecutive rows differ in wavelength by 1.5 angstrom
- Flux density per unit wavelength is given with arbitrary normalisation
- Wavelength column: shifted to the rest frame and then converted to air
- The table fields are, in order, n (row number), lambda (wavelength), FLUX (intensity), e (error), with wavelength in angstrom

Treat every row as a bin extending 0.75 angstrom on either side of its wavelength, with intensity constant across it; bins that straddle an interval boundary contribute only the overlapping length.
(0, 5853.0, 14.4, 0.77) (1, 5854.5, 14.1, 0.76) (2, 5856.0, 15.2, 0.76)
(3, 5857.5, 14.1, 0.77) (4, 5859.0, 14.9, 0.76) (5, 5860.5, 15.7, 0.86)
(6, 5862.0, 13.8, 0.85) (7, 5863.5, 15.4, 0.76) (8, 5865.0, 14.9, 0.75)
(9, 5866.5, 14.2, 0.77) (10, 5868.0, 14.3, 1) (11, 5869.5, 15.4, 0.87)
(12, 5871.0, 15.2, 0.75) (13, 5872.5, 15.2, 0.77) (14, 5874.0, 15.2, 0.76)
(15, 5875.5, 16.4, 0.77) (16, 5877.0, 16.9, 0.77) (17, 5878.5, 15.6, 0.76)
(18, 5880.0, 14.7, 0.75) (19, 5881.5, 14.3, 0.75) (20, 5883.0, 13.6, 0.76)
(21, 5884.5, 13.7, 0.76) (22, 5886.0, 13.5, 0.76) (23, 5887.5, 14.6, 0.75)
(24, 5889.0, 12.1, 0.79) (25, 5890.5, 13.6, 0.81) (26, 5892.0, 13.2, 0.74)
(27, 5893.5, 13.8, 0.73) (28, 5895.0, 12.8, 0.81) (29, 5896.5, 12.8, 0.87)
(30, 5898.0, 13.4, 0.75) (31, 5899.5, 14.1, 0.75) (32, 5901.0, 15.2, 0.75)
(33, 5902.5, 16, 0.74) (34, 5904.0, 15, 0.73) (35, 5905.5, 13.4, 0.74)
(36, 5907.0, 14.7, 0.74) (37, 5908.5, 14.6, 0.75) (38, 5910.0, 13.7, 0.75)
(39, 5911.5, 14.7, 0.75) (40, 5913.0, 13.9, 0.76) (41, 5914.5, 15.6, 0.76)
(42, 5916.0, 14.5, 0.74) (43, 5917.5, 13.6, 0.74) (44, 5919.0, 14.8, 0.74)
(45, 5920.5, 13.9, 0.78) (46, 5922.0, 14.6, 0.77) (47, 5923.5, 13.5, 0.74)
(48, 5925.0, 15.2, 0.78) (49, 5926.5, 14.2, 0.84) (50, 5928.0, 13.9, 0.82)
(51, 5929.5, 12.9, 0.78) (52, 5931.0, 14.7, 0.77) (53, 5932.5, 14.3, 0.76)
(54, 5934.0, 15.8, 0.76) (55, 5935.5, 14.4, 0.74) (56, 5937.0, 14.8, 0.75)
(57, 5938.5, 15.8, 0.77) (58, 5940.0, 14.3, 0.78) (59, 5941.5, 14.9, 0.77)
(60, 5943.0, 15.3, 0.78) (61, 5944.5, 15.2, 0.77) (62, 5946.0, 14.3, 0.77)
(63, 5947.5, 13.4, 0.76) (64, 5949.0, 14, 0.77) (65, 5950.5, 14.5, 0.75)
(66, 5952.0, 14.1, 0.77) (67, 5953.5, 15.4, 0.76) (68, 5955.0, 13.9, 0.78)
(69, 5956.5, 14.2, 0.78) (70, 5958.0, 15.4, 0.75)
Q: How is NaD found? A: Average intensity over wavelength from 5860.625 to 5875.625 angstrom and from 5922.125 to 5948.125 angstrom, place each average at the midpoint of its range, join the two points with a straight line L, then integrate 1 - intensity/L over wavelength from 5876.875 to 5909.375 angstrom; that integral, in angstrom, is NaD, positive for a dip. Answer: 1.53 angstrom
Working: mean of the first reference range 15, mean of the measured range 14.1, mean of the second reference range 14.5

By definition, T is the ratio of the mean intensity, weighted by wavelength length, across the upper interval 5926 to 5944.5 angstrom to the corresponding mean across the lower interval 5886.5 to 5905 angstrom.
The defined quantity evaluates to 1.1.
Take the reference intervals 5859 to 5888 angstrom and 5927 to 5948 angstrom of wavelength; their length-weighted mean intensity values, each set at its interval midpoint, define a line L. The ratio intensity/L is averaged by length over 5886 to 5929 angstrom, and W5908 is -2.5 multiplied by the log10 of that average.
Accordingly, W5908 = 0.05 mag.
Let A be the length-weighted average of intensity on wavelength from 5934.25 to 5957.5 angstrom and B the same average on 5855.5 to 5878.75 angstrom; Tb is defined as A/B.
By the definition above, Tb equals 0.96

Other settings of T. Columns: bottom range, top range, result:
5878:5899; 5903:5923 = 1.05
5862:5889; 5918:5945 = 0.99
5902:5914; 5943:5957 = 0.99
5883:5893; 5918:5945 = 1.08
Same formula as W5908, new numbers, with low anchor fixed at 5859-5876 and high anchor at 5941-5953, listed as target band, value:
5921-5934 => 0.027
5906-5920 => 0.021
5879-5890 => 0.083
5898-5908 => 0.011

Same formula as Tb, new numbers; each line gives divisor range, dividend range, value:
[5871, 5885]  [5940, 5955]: 0.96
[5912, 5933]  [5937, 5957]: 1.02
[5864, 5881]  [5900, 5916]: 0.96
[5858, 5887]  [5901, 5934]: 0.97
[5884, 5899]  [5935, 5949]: 1.10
